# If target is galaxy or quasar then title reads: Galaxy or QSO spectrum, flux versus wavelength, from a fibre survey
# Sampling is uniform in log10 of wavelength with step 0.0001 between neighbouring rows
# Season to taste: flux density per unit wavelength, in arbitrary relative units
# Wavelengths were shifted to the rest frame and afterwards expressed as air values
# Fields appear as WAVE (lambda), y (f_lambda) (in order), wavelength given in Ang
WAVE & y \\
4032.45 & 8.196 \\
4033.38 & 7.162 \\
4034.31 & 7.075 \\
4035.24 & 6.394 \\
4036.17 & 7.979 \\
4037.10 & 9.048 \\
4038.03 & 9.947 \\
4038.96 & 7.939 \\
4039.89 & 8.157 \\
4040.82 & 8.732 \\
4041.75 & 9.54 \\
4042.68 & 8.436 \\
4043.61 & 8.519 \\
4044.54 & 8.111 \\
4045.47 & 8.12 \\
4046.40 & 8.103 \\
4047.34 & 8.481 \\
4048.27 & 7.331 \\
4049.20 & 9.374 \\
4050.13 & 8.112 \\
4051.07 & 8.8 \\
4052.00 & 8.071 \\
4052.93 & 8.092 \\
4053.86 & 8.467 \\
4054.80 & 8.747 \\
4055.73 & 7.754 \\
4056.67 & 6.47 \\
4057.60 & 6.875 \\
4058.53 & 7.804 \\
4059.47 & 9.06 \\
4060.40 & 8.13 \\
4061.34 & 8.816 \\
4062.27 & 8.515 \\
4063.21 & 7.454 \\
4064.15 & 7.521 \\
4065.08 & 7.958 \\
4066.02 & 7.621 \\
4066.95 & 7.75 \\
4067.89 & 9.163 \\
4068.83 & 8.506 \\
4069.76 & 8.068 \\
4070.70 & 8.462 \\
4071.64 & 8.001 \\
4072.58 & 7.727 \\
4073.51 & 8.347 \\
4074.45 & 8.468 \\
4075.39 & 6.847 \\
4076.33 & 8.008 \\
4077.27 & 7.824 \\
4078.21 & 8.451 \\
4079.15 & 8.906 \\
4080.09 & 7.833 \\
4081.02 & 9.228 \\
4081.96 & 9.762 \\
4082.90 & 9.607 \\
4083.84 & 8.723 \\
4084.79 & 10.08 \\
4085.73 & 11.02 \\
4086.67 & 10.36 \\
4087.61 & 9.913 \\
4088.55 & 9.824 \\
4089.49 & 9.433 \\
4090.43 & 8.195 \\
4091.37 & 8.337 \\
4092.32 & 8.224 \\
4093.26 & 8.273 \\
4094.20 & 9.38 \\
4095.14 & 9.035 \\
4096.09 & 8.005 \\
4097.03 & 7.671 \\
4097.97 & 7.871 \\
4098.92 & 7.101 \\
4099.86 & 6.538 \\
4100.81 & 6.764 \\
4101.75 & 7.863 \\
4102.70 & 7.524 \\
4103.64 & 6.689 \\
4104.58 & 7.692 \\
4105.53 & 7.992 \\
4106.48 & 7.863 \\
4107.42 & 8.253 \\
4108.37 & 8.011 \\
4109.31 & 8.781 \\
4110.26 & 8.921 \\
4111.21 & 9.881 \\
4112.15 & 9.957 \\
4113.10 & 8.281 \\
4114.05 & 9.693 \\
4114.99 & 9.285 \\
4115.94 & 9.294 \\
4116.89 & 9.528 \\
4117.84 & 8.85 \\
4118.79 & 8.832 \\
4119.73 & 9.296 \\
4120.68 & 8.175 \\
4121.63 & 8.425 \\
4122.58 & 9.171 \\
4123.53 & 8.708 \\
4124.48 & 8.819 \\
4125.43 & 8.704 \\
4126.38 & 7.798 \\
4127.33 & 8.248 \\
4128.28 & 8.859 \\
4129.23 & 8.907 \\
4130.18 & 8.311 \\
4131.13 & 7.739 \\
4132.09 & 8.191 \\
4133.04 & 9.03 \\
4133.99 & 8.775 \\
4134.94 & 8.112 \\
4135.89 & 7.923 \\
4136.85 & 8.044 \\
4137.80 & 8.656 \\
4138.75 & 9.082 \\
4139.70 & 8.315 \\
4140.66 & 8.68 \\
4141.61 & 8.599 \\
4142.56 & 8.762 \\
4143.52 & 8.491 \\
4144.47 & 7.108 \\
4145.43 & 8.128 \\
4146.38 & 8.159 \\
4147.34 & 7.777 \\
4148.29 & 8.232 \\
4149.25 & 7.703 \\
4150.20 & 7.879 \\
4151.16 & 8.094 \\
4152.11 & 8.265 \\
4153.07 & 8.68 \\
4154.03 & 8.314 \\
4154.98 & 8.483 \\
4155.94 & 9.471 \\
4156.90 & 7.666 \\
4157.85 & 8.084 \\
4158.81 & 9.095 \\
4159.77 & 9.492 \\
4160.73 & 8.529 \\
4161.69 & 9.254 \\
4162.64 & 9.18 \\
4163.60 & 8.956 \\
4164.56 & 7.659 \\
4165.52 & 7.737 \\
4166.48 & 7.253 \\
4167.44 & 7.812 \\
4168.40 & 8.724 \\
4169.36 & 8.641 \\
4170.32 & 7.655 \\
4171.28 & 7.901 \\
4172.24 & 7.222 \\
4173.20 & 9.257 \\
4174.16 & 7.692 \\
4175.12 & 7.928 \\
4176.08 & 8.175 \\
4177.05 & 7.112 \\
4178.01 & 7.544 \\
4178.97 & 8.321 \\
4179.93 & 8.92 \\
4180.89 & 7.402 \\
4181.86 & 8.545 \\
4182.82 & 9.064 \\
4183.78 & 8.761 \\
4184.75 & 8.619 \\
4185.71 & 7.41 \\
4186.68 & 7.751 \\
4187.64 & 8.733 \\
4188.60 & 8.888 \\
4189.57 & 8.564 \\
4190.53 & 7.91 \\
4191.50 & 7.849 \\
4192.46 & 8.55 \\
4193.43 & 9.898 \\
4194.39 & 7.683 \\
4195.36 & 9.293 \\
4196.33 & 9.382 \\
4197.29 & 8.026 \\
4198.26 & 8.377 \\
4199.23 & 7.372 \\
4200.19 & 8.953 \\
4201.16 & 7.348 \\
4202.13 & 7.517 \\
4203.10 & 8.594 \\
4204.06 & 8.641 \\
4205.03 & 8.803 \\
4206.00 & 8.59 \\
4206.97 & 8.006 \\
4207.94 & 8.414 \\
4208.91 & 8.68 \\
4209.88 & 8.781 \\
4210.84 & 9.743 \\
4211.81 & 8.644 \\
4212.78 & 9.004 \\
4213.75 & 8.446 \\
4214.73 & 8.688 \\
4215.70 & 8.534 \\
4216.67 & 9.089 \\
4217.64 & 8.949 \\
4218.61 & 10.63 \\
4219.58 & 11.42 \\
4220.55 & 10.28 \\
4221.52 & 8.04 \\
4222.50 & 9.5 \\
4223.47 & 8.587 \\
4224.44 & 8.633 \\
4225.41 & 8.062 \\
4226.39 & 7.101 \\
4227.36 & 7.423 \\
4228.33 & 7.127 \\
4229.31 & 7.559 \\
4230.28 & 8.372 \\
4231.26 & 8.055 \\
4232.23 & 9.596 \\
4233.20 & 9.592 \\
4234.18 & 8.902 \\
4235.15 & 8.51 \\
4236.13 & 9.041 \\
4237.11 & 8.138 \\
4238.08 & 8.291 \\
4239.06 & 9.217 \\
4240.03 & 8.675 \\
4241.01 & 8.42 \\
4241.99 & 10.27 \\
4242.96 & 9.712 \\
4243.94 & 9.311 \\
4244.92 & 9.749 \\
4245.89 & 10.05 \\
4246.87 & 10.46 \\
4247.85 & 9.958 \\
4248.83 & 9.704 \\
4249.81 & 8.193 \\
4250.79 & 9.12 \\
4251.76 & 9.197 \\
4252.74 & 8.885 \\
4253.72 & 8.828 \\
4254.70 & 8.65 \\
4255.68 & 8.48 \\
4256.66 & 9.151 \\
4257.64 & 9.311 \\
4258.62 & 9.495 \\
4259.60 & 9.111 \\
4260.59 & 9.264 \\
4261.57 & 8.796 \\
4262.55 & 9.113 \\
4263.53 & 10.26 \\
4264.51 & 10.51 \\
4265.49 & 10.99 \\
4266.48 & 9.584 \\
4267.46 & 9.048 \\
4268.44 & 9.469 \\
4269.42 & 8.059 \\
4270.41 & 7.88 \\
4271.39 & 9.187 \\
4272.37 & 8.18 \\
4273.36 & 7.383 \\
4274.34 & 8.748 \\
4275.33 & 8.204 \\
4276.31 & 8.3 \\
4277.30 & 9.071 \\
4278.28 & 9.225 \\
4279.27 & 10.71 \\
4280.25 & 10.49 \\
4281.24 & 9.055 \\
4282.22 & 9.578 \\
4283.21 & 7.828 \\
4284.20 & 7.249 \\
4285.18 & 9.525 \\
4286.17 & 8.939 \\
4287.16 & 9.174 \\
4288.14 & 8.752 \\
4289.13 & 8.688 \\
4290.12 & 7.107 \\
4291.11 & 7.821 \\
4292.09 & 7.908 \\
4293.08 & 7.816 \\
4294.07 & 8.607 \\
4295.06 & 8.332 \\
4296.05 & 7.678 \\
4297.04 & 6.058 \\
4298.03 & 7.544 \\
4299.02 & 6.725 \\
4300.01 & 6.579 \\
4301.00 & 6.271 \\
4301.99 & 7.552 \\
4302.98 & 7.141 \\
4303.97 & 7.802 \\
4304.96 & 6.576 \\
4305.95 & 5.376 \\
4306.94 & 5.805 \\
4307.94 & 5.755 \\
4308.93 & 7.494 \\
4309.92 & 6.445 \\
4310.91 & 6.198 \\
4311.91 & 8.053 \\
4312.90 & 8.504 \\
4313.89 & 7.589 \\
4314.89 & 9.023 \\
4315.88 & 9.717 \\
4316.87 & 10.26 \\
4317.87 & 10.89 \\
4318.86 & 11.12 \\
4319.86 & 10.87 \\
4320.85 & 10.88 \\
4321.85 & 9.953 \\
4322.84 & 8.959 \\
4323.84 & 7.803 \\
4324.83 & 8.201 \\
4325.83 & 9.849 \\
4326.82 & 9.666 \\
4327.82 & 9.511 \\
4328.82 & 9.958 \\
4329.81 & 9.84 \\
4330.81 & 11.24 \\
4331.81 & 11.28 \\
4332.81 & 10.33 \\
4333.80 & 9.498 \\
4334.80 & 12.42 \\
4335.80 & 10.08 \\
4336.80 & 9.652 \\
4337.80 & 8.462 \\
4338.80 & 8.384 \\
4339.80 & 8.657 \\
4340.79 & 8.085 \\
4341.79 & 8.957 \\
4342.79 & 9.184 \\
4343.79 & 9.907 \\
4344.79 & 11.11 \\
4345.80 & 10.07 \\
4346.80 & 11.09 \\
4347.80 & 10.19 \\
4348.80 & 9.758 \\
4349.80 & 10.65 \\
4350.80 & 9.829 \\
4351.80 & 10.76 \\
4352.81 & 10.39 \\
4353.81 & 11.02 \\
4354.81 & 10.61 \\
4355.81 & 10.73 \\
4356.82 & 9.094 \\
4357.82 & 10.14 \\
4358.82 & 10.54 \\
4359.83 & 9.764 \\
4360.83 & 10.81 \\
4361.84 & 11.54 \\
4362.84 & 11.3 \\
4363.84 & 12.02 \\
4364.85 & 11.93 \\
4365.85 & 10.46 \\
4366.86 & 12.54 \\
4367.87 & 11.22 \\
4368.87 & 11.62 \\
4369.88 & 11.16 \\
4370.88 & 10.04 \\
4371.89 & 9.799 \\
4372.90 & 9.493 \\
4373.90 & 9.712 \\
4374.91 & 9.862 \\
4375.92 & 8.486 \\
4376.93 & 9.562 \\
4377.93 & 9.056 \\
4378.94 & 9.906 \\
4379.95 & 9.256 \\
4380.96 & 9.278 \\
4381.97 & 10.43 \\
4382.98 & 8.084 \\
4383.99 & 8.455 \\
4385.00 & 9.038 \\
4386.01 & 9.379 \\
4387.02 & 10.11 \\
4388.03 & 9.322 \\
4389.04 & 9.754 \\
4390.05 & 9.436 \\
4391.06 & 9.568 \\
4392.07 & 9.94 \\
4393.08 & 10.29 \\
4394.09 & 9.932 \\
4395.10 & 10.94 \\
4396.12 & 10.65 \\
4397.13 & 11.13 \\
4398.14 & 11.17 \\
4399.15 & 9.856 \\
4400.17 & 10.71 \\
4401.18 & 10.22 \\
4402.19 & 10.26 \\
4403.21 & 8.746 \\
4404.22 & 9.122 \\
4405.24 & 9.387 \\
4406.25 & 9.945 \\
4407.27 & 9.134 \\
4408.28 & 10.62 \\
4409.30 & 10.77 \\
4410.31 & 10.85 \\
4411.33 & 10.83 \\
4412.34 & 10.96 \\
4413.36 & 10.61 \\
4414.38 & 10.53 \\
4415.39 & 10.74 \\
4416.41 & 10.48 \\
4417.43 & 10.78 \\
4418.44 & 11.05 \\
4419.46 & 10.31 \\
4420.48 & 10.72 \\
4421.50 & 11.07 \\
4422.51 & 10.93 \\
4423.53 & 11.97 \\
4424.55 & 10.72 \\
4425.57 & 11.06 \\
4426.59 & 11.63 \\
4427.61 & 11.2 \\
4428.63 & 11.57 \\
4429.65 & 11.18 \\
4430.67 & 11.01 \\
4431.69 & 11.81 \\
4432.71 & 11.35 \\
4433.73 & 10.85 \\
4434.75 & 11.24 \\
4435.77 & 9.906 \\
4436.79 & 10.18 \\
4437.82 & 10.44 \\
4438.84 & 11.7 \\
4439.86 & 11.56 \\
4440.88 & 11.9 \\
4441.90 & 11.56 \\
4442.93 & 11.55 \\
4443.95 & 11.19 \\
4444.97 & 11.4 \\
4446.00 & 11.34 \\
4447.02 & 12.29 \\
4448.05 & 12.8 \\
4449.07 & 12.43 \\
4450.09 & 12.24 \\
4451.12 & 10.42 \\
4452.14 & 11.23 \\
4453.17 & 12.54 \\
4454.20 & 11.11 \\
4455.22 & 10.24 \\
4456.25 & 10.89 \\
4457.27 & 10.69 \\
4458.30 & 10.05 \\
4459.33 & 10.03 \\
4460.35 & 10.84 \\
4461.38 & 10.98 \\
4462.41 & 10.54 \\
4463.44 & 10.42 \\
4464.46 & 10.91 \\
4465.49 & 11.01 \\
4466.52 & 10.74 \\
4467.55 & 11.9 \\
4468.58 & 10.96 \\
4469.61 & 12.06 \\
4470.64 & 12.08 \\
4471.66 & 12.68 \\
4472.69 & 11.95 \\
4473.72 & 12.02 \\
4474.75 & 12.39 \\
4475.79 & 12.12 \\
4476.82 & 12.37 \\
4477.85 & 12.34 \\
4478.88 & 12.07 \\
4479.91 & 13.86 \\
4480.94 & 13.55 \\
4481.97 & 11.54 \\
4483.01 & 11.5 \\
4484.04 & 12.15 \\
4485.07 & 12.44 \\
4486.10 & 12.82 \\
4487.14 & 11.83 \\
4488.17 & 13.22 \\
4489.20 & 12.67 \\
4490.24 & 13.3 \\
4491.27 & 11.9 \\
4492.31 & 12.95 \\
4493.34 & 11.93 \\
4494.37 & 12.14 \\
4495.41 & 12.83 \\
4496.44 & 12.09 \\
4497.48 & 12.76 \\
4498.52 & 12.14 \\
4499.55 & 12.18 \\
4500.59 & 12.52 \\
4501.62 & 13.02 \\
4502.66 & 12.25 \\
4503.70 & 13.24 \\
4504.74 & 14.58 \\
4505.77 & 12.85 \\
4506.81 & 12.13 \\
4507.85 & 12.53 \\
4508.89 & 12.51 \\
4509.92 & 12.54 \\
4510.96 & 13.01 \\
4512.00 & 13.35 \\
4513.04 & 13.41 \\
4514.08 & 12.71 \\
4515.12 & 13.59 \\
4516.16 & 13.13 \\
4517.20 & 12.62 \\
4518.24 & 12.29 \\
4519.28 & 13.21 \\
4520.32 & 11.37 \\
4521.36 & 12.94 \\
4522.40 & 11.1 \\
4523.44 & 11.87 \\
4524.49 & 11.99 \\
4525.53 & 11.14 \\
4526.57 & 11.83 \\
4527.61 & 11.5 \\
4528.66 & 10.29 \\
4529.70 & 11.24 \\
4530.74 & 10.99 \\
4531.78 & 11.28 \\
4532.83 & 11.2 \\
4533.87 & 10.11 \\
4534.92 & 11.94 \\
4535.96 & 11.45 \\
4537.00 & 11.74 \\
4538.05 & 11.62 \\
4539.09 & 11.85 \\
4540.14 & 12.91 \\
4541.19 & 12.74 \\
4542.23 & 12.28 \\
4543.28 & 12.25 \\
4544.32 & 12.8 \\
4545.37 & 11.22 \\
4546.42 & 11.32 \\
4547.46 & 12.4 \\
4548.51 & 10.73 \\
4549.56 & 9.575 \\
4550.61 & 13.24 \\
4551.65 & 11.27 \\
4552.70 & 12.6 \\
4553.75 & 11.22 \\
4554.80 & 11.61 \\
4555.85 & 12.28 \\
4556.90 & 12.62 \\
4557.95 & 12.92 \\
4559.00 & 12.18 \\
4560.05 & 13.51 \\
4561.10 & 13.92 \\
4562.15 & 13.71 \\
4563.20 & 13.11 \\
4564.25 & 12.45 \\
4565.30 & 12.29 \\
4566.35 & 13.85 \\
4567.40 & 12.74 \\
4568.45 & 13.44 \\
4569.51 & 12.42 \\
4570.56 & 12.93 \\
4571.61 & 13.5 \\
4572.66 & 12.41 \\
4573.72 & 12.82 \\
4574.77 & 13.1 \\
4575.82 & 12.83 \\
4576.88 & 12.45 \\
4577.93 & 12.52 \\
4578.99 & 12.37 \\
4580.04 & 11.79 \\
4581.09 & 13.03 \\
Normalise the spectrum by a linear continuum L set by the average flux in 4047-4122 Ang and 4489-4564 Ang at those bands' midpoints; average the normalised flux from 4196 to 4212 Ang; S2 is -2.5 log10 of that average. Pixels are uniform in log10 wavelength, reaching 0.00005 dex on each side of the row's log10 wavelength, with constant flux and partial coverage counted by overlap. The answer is 0.12 mag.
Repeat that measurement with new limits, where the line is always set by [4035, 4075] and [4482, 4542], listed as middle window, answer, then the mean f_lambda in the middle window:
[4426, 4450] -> 0.02 mag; 11.4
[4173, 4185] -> 0.14 mag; 8.22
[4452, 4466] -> 0.09 mag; 10.8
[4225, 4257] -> 0.12 mag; 8.84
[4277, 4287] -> 0.12 mag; 9.17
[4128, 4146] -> 0.07 mag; 8.4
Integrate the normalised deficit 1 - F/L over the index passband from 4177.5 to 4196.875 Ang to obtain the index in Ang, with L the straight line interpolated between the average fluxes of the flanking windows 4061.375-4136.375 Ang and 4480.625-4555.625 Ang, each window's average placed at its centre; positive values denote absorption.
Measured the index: 1.7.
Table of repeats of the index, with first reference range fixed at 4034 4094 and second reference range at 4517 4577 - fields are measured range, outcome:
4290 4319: 7.51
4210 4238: 2.59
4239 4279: 3.11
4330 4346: 1.08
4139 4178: 3.86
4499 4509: -0.82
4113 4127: -0.01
